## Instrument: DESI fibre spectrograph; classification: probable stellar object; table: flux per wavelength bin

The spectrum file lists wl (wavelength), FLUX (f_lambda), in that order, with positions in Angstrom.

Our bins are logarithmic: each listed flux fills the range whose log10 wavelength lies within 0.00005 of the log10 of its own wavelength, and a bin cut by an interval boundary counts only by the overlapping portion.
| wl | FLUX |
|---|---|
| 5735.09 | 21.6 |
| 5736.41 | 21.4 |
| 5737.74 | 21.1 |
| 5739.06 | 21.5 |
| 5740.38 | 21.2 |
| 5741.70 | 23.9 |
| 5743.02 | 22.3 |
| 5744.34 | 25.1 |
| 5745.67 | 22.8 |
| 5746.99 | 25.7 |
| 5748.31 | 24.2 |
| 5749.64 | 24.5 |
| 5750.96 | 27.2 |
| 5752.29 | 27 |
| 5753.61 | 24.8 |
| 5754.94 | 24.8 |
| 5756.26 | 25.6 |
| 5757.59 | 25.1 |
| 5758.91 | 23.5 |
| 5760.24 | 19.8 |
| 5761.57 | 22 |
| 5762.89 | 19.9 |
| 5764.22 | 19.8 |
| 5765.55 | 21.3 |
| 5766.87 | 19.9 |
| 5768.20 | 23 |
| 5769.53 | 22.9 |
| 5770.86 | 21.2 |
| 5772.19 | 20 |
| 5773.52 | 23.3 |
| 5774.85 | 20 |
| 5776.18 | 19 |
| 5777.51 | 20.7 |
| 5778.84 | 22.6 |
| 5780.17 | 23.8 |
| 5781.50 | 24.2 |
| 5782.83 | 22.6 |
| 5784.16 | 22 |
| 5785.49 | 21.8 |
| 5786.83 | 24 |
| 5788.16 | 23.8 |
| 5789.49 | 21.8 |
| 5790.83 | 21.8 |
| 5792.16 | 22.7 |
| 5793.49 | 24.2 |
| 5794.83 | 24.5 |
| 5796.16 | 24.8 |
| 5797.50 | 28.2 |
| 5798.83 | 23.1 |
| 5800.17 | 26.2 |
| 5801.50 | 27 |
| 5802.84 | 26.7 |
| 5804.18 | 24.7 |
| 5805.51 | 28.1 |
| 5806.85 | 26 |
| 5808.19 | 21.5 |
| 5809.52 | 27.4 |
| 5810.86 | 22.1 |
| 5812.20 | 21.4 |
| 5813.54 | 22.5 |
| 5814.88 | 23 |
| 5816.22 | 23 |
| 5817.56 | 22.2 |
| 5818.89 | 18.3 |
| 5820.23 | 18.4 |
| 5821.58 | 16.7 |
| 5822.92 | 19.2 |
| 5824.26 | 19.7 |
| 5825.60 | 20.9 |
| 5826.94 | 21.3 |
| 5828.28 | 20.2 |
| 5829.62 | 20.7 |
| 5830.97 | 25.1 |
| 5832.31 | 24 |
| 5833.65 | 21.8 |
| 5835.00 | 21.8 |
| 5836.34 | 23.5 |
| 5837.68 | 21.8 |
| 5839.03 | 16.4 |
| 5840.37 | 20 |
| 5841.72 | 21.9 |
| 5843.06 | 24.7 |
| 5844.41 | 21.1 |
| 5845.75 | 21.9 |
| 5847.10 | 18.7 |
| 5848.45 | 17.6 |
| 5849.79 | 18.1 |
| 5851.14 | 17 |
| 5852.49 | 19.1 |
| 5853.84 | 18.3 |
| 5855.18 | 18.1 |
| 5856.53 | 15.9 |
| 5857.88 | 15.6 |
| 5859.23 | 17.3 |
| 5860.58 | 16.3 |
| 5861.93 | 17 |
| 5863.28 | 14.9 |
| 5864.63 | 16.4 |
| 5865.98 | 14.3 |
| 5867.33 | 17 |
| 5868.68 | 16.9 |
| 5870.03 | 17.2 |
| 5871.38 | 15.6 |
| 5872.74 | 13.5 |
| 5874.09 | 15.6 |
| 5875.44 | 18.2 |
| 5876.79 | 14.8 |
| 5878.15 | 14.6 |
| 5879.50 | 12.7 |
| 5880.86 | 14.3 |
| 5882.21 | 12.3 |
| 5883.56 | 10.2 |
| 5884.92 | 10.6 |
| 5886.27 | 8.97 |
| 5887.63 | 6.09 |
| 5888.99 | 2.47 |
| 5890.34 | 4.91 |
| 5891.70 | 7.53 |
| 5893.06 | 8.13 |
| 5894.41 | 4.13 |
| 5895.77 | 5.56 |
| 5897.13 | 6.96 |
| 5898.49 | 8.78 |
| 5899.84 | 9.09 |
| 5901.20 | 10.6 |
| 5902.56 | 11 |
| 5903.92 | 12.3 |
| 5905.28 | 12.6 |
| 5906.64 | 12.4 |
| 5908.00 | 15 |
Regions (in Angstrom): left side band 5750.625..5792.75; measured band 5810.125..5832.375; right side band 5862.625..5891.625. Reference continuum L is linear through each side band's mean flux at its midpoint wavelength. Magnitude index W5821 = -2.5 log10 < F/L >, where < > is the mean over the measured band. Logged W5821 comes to -0.17 mag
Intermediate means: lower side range 22.5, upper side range 12.8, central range 21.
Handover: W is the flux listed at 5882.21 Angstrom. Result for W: 12.3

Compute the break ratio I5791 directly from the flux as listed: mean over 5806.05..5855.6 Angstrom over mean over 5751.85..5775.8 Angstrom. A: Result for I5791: 0.94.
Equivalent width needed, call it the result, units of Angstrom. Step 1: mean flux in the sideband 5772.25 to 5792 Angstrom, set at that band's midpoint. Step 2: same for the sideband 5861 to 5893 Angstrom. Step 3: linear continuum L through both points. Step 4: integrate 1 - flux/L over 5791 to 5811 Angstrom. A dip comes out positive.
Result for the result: -4.8 Angstrom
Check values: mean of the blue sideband 22.2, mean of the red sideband 12.8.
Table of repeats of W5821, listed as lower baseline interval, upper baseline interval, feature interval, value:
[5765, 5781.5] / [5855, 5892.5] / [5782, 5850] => -0.23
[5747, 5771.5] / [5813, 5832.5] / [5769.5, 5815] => -0.07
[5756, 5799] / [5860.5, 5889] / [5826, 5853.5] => -0.22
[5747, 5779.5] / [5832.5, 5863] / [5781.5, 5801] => -0.11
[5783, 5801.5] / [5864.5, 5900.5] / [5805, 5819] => -0.11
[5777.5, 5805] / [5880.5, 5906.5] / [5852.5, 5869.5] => -0.22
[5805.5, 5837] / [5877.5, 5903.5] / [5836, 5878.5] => -0.18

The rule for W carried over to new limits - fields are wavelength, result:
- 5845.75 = 21.9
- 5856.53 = 15.9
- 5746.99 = 25.7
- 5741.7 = 23.9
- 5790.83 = 21.8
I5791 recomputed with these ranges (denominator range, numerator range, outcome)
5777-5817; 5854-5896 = 0.54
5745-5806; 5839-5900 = 0.61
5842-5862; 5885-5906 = 0.43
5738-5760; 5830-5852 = 0.87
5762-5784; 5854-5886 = 0.70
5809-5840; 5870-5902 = 0.49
